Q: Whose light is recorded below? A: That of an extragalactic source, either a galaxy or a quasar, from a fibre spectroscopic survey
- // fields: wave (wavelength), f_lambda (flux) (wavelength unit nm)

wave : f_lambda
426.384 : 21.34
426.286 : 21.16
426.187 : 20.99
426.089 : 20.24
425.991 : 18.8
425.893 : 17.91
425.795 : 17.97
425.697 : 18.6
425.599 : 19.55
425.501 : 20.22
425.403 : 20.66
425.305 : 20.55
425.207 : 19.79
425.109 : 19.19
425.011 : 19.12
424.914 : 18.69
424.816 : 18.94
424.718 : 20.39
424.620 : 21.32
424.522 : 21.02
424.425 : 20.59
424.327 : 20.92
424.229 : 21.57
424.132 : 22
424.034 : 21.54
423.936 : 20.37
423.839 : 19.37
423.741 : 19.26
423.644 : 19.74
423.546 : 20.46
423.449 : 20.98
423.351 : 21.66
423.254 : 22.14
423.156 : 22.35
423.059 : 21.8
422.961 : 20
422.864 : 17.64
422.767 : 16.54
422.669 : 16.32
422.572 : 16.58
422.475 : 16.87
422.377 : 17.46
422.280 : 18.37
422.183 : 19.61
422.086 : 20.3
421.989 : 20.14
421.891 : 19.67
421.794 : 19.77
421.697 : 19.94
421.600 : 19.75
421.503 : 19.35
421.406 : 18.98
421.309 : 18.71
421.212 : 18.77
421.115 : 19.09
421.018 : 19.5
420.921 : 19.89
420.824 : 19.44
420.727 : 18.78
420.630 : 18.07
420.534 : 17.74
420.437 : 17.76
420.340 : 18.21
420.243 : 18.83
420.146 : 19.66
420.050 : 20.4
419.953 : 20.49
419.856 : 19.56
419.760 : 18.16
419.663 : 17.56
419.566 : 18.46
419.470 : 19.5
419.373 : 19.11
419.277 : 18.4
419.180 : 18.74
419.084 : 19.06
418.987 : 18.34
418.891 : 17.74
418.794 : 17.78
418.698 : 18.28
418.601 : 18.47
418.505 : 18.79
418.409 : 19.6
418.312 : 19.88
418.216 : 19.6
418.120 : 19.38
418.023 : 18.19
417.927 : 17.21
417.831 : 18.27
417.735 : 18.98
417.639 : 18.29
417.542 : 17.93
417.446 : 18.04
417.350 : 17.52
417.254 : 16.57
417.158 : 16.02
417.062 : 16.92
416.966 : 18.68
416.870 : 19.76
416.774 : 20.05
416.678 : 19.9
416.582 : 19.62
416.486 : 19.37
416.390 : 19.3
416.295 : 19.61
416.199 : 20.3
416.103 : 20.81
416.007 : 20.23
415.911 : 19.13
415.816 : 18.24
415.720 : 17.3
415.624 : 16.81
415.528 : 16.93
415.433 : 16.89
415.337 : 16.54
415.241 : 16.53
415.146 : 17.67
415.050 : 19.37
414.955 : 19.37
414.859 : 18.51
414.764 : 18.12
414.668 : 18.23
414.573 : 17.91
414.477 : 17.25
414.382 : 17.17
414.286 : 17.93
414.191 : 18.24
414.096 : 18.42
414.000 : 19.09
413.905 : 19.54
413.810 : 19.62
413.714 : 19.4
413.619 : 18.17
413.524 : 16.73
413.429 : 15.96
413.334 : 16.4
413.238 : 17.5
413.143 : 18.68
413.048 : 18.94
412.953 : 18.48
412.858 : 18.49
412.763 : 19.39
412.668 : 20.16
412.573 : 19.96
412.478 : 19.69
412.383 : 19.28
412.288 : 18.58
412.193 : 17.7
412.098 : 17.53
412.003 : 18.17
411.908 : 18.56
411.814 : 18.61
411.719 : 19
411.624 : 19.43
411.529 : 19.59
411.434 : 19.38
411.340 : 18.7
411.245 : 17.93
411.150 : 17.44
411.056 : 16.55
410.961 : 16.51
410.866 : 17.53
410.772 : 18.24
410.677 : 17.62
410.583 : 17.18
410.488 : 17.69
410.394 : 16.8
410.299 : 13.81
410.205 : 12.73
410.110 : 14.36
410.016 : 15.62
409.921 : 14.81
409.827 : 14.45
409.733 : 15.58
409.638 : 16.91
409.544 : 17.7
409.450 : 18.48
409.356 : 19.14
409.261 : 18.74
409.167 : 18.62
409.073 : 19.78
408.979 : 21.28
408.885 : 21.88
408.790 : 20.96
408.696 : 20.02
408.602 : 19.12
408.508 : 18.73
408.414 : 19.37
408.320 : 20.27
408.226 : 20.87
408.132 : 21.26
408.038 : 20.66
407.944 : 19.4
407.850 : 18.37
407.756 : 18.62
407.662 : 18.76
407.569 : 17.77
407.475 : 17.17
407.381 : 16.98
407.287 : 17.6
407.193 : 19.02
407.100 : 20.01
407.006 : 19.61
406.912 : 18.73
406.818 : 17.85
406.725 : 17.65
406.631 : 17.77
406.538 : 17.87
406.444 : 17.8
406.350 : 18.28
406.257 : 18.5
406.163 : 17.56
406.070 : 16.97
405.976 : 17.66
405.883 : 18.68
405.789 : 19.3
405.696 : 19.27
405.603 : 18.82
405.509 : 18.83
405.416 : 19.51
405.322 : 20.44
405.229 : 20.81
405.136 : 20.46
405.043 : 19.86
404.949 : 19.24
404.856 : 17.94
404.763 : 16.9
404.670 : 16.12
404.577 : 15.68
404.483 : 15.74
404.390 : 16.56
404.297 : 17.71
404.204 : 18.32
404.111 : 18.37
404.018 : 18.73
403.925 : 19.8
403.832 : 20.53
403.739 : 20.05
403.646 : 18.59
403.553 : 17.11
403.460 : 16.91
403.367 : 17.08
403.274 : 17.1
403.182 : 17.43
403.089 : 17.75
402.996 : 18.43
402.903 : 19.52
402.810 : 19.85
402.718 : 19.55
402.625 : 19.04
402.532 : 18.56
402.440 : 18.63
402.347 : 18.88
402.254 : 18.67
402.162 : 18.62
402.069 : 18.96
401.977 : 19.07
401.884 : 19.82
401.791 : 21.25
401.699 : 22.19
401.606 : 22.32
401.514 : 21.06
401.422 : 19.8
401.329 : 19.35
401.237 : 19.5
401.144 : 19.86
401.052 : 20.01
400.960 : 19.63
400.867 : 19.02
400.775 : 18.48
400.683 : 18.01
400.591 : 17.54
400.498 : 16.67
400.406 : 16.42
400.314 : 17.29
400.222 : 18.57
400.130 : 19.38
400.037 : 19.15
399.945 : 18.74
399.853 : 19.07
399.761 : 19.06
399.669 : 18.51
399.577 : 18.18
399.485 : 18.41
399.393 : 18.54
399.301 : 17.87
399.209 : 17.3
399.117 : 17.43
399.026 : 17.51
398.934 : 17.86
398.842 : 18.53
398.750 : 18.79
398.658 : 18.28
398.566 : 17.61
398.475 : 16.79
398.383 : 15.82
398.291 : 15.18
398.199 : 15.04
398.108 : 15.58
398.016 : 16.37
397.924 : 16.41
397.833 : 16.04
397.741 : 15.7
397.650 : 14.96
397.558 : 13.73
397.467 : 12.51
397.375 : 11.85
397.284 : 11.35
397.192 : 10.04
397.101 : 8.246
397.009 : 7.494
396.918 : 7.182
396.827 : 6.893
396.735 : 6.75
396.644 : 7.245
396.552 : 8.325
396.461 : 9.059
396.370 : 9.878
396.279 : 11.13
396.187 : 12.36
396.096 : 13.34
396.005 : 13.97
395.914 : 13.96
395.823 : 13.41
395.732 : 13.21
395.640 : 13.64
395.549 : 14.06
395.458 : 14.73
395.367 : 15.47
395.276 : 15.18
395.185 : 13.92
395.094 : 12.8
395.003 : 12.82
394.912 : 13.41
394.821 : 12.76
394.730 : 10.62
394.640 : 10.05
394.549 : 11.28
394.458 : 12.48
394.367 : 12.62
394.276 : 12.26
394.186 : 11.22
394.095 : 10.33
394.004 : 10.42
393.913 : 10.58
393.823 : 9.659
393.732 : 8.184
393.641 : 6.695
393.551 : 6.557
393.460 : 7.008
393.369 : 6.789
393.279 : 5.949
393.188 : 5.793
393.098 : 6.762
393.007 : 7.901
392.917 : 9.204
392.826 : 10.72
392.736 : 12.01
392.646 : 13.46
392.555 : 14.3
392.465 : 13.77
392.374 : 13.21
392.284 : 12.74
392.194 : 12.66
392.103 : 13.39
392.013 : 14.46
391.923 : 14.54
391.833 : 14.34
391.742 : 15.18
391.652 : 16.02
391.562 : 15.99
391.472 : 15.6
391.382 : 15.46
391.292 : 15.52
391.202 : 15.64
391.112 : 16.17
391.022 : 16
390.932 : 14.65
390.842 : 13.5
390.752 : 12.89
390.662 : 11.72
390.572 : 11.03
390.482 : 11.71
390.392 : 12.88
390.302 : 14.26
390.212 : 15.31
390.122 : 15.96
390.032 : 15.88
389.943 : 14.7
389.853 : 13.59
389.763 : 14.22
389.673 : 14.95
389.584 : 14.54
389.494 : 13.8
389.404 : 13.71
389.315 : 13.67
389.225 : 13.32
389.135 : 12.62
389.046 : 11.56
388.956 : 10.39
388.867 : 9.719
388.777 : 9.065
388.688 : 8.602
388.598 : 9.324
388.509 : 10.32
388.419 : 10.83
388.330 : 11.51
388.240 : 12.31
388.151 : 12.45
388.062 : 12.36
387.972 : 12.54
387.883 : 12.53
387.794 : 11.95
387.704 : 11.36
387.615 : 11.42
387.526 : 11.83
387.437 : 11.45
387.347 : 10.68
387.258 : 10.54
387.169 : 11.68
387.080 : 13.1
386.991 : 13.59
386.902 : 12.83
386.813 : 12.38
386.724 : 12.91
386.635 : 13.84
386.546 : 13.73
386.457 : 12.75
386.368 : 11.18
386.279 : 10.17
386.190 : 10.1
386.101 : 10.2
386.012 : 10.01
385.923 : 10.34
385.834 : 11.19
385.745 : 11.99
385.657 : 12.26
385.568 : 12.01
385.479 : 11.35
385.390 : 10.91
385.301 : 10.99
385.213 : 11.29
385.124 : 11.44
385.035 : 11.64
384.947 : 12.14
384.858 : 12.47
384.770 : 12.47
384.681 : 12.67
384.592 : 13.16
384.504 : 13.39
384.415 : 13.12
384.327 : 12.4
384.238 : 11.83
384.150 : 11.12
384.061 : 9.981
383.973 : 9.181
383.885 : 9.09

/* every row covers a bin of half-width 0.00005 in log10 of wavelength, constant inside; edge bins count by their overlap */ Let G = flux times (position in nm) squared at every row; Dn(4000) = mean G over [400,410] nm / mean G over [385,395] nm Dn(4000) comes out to 1.68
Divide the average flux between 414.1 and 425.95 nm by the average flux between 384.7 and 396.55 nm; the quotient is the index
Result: 1.56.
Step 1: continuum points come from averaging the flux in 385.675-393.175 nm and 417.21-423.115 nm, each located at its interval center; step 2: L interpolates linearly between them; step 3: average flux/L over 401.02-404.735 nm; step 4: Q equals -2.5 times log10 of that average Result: -0.23 mag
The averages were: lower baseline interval 12.6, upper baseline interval 18.7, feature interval 18.8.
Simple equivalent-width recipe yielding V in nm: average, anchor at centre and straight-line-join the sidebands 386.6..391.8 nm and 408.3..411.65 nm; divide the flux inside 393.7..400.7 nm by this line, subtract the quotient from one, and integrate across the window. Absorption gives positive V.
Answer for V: 0.401 nm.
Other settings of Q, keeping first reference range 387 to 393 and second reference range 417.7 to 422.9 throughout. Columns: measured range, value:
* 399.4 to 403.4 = -0.24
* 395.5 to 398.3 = 0.18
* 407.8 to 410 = -0.15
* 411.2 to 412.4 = -0.09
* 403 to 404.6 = -0.15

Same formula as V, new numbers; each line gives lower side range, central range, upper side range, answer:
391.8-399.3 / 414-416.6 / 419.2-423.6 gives -0.12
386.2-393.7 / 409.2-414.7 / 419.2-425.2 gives -0.19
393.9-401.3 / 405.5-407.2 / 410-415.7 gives -0.20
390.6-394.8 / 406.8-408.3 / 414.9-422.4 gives -0.30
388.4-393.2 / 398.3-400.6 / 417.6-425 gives -0.49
